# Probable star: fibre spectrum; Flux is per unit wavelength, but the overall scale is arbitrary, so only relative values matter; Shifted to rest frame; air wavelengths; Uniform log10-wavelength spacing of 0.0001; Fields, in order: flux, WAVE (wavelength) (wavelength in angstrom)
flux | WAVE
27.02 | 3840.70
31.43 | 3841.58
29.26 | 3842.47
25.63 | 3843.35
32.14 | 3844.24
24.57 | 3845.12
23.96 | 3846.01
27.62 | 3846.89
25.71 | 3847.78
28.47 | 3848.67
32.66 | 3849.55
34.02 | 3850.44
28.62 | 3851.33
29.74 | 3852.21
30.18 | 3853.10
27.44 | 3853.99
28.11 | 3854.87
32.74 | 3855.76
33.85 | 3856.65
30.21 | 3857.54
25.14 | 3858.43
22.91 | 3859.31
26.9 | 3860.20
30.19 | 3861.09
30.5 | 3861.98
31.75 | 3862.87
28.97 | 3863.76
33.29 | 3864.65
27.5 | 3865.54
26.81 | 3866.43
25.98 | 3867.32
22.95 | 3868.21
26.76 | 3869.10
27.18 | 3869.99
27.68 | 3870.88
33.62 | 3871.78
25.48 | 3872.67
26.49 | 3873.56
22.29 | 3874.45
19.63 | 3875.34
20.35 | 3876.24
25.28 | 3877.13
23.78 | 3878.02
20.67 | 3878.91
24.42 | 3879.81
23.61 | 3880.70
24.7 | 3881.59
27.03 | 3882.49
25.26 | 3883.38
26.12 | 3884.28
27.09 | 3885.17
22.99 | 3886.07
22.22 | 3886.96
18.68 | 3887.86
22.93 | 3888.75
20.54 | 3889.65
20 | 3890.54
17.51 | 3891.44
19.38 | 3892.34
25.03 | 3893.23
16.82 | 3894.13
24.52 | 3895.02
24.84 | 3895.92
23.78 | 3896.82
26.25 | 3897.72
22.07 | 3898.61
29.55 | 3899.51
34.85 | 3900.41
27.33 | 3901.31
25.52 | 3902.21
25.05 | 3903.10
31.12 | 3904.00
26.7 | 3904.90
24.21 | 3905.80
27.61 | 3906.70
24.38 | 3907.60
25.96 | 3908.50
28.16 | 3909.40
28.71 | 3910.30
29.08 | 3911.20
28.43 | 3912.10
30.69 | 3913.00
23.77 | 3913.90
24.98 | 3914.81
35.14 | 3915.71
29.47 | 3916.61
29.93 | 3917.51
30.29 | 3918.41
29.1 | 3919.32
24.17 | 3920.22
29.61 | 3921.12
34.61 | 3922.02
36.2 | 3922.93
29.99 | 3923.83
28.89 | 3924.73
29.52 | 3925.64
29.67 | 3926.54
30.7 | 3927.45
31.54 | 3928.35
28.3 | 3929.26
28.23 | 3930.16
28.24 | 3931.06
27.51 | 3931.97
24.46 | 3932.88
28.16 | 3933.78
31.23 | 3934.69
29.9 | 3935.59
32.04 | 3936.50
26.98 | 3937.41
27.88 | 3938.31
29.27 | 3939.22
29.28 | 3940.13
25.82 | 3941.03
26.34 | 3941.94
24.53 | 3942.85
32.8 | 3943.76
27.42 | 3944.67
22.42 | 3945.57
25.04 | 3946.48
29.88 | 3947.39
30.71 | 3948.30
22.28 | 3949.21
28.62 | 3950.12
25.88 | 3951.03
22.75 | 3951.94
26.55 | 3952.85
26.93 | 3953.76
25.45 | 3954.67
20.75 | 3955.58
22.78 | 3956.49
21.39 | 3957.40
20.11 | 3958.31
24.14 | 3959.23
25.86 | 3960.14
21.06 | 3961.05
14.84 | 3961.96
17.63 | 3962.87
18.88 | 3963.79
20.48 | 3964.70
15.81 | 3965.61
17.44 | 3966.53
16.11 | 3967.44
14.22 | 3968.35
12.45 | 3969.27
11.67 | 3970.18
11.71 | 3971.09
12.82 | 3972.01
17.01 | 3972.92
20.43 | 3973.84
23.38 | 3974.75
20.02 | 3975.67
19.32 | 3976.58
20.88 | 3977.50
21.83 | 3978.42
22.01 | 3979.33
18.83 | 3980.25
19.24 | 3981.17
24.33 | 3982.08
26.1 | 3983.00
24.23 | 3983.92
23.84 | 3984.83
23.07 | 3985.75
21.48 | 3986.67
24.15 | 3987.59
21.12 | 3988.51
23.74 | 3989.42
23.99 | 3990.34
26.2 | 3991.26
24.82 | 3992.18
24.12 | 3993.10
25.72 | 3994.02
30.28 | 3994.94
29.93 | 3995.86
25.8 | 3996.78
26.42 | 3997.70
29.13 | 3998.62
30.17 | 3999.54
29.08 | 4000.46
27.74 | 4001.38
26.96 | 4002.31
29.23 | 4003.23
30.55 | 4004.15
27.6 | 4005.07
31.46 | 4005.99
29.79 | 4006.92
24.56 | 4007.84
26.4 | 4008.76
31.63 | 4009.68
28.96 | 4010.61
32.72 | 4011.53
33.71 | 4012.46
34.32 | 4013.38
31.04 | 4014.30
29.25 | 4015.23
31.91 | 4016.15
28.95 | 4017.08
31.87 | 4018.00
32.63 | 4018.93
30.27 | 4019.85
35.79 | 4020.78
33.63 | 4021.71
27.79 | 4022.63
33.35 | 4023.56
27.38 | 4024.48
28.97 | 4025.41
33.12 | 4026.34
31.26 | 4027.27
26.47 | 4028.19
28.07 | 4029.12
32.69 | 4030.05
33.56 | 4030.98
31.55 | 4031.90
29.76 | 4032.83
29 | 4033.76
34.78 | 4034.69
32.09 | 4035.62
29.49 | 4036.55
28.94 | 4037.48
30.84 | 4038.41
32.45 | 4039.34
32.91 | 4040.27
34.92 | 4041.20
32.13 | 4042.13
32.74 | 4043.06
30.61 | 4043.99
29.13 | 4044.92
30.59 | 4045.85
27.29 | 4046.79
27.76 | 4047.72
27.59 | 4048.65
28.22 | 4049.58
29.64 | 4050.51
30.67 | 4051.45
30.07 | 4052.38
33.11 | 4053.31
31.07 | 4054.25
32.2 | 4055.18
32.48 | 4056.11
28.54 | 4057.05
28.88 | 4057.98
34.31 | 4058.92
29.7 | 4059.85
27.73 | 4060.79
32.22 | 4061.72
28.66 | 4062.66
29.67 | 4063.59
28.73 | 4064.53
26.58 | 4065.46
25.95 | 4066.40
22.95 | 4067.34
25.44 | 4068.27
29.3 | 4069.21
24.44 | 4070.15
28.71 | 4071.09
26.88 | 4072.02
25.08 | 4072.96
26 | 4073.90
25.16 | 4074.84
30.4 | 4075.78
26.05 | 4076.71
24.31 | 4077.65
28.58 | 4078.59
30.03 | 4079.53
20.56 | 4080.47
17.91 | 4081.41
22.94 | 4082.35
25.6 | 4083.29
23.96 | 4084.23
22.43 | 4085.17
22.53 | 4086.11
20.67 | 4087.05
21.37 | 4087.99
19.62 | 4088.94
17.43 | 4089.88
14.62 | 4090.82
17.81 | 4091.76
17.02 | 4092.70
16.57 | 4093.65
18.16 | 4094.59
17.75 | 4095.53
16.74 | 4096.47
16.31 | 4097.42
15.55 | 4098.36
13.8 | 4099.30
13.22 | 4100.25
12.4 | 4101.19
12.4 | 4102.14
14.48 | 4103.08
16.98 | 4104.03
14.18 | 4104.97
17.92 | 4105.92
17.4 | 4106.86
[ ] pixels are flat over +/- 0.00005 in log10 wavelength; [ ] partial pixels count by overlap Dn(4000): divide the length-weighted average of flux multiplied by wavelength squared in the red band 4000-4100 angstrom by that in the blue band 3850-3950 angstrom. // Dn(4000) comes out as 1.10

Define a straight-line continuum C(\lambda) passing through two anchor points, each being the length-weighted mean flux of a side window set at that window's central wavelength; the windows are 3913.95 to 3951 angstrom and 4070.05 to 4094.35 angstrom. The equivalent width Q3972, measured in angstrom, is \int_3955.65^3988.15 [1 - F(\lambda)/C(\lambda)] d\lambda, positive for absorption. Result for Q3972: 8.87 angstrom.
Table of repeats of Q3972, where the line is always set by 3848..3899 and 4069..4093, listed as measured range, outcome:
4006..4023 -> -4.7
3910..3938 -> -4.5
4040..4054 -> -3.9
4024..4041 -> -4.8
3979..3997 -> 0.3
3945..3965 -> 1.2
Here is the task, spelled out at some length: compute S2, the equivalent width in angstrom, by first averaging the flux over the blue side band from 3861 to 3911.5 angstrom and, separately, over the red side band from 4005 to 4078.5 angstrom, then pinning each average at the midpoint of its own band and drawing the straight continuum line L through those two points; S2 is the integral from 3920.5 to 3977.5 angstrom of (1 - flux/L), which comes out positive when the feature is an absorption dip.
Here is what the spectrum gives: 5.7 angstrom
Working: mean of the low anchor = 25.4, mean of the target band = 24.4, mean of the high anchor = 29.8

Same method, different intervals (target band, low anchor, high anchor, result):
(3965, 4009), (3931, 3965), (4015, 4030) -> 8.2 angstrom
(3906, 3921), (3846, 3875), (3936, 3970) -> -1.5 angstrom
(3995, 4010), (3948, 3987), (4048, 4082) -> -3.3 angstrom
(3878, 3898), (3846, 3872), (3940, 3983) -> 2.9 angstrom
